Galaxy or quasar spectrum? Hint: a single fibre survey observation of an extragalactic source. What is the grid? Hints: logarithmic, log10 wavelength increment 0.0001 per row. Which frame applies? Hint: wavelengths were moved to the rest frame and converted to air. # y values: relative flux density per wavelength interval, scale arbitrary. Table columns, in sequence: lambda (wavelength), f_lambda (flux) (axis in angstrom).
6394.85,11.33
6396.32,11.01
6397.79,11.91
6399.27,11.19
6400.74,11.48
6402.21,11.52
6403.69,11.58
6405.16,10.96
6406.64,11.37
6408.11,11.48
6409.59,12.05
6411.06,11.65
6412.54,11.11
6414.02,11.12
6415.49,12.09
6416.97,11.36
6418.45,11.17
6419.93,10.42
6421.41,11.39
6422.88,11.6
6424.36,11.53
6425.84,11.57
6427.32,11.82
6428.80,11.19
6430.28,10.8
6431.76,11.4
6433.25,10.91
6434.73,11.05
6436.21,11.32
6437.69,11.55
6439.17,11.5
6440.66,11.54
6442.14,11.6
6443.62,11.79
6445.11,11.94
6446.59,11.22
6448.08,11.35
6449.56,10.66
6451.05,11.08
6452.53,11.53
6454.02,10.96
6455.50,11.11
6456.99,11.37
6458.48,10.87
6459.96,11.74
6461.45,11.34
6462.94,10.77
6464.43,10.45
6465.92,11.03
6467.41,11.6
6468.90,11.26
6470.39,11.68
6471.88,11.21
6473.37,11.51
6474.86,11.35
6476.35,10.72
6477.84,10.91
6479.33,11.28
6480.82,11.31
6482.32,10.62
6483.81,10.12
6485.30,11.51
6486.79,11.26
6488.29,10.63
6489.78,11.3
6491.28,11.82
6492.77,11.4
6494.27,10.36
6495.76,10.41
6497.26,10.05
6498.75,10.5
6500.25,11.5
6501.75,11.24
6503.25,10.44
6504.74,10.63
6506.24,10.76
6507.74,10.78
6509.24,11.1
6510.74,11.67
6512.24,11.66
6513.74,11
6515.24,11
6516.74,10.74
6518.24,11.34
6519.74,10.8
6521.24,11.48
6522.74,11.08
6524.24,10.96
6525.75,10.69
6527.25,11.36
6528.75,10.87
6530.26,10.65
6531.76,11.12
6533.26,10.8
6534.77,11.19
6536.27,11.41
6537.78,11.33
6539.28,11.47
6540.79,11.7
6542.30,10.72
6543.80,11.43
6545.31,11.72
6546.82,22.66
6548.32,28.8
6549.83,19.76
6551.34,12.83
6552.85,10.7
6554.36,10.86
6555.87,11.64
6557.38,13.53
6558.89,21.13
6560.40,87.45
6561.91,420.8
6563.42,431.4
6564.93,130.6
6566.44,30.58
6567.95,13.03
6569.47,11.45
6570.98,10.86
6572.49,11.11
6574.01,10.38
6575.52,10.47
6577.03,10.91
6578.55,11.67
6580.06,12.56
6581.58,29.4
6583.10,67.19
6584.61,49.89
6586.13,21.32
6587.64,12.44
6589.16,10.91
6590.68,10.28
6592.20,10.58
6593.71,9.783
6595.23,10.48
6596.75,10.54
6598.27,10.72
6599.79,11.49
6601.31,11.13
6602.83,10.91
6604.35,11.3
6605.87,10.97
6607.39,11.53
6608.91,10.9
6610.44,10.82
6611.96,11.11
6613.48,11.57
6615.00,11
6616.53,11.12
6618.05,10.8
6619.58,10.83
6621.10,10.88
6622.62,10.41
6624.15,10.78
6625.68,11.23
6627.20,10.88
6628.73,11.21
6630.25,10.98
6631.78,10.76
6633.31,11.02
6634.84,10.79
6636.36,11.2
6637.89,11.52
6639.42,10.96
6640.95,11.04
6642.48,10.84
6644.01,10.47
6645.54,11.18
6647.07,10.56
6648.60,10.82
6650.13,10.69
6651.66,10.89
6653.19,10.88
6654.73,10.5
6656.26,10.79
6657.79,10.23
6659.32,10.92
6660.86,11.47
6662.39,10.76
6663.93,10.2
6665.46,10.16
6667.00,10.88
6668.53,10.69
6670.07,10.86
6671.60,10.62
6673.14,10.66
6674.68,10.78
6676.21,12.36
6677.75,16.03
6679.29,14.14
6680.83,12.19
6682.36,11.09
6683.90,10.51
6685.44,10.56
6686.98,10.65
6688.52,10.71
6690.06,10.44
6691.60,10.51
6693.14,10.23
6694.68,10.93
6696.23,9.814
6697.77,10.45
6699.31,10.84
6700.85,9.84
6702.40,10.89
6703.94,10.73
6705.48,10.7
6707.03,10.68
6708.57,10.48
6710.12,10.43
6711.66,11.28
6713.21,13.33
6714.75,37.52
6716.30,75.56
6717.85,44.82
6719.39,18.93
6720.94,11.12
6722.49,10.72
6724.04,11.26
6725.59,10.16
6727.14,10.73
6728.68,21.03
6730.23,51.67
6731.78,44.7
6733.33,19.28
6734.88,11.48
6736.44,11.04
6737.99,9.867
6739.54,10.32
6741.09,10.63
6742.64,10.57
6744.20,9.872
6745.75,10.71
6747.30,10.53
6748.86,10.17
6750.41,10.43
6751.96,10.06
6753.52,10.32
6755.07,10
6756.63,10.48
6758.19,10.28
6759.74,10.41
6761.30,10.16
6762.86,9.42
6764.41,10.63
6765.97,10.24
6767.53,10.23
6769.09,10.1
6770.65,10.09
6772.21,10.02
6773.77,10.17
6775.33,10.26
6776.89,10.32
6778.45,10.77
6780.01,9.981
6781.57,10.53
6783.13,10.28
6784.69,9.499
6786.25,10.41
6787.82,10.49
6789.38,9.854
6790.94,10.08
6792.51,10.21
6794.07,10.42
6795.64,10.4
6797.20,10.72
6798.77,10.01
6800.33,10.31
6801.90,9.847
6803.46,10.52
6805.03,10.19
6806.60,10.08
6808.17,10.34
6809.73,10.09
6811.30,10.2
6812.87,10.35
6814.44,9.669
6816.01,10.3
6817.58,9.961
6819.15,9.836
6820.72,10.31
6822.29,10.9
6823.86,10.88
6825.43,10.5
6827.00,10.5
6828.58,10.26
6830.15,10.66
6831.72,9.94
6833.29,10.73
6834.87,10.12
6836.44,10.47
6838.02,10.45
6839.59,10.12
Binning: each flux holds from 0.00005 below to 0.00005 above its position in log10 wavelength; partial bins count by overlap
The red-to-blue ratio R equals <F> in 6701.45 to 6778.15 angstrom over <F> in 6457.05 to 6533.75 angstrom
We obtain 1.37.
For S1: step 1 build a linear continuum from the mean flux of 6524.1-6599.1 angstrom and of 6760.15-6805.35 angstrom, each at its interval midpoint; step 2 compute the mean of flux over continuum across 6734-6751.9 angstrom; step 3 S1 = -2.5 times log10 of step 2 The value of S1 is 0.368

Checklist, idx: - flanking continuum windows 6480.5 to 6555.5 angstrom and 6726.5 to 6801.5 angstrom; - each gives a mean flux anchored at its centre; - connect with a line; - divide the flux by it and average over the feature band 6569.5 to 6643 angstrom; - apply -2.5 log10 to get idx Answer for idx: -0.13 mag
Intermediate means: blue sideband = 11.8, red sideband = 12.3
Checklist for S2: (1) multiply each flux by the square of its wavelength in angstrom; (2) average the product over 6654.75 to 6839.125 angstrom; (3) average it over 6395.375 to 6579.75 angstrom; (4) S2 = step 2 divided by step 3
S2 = 0.7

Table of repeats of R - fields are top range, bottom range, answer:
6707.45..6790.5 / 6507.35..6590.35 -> 0.44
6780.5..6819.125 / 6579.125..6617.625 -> 0.64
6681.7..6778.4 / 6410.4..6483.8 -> 1.26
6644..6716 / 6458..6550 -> 1.03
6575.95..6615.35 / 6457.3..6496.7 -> 1.43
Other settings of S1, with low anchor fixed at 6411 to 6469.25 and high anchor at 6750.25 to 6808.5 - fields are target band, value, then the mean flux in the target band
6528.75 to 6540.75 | -0.016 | 11.2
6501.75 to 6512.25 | 0.010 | 11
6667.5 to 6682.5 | -0.137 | 12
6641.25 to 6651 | -0.014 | 10.8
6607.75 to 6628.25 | -0.023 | 11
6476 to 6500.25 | 0.022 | 10.9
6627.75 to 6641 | -0.037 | 11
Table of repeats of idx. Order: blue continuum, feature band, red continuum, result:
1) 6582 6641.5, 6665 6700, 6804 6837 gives 0.13 mag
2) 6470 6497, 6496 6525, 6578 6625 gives 0.09 mag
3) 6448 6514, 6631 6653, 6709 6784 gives 0.24 mag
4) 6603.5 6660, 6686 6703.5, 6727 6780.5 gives 0.15 mag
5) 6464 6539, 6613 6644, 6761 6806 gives -0.03 mag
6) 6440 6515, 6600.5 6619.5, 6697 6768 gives 0.21 mag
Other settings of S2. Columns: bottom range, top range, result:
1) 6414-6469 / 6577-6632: 1.34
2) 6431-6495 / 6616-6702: 1.04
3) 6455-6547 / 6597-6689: 1.03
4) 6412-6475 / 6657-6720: 1.36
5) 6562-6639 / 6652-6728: 0.51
